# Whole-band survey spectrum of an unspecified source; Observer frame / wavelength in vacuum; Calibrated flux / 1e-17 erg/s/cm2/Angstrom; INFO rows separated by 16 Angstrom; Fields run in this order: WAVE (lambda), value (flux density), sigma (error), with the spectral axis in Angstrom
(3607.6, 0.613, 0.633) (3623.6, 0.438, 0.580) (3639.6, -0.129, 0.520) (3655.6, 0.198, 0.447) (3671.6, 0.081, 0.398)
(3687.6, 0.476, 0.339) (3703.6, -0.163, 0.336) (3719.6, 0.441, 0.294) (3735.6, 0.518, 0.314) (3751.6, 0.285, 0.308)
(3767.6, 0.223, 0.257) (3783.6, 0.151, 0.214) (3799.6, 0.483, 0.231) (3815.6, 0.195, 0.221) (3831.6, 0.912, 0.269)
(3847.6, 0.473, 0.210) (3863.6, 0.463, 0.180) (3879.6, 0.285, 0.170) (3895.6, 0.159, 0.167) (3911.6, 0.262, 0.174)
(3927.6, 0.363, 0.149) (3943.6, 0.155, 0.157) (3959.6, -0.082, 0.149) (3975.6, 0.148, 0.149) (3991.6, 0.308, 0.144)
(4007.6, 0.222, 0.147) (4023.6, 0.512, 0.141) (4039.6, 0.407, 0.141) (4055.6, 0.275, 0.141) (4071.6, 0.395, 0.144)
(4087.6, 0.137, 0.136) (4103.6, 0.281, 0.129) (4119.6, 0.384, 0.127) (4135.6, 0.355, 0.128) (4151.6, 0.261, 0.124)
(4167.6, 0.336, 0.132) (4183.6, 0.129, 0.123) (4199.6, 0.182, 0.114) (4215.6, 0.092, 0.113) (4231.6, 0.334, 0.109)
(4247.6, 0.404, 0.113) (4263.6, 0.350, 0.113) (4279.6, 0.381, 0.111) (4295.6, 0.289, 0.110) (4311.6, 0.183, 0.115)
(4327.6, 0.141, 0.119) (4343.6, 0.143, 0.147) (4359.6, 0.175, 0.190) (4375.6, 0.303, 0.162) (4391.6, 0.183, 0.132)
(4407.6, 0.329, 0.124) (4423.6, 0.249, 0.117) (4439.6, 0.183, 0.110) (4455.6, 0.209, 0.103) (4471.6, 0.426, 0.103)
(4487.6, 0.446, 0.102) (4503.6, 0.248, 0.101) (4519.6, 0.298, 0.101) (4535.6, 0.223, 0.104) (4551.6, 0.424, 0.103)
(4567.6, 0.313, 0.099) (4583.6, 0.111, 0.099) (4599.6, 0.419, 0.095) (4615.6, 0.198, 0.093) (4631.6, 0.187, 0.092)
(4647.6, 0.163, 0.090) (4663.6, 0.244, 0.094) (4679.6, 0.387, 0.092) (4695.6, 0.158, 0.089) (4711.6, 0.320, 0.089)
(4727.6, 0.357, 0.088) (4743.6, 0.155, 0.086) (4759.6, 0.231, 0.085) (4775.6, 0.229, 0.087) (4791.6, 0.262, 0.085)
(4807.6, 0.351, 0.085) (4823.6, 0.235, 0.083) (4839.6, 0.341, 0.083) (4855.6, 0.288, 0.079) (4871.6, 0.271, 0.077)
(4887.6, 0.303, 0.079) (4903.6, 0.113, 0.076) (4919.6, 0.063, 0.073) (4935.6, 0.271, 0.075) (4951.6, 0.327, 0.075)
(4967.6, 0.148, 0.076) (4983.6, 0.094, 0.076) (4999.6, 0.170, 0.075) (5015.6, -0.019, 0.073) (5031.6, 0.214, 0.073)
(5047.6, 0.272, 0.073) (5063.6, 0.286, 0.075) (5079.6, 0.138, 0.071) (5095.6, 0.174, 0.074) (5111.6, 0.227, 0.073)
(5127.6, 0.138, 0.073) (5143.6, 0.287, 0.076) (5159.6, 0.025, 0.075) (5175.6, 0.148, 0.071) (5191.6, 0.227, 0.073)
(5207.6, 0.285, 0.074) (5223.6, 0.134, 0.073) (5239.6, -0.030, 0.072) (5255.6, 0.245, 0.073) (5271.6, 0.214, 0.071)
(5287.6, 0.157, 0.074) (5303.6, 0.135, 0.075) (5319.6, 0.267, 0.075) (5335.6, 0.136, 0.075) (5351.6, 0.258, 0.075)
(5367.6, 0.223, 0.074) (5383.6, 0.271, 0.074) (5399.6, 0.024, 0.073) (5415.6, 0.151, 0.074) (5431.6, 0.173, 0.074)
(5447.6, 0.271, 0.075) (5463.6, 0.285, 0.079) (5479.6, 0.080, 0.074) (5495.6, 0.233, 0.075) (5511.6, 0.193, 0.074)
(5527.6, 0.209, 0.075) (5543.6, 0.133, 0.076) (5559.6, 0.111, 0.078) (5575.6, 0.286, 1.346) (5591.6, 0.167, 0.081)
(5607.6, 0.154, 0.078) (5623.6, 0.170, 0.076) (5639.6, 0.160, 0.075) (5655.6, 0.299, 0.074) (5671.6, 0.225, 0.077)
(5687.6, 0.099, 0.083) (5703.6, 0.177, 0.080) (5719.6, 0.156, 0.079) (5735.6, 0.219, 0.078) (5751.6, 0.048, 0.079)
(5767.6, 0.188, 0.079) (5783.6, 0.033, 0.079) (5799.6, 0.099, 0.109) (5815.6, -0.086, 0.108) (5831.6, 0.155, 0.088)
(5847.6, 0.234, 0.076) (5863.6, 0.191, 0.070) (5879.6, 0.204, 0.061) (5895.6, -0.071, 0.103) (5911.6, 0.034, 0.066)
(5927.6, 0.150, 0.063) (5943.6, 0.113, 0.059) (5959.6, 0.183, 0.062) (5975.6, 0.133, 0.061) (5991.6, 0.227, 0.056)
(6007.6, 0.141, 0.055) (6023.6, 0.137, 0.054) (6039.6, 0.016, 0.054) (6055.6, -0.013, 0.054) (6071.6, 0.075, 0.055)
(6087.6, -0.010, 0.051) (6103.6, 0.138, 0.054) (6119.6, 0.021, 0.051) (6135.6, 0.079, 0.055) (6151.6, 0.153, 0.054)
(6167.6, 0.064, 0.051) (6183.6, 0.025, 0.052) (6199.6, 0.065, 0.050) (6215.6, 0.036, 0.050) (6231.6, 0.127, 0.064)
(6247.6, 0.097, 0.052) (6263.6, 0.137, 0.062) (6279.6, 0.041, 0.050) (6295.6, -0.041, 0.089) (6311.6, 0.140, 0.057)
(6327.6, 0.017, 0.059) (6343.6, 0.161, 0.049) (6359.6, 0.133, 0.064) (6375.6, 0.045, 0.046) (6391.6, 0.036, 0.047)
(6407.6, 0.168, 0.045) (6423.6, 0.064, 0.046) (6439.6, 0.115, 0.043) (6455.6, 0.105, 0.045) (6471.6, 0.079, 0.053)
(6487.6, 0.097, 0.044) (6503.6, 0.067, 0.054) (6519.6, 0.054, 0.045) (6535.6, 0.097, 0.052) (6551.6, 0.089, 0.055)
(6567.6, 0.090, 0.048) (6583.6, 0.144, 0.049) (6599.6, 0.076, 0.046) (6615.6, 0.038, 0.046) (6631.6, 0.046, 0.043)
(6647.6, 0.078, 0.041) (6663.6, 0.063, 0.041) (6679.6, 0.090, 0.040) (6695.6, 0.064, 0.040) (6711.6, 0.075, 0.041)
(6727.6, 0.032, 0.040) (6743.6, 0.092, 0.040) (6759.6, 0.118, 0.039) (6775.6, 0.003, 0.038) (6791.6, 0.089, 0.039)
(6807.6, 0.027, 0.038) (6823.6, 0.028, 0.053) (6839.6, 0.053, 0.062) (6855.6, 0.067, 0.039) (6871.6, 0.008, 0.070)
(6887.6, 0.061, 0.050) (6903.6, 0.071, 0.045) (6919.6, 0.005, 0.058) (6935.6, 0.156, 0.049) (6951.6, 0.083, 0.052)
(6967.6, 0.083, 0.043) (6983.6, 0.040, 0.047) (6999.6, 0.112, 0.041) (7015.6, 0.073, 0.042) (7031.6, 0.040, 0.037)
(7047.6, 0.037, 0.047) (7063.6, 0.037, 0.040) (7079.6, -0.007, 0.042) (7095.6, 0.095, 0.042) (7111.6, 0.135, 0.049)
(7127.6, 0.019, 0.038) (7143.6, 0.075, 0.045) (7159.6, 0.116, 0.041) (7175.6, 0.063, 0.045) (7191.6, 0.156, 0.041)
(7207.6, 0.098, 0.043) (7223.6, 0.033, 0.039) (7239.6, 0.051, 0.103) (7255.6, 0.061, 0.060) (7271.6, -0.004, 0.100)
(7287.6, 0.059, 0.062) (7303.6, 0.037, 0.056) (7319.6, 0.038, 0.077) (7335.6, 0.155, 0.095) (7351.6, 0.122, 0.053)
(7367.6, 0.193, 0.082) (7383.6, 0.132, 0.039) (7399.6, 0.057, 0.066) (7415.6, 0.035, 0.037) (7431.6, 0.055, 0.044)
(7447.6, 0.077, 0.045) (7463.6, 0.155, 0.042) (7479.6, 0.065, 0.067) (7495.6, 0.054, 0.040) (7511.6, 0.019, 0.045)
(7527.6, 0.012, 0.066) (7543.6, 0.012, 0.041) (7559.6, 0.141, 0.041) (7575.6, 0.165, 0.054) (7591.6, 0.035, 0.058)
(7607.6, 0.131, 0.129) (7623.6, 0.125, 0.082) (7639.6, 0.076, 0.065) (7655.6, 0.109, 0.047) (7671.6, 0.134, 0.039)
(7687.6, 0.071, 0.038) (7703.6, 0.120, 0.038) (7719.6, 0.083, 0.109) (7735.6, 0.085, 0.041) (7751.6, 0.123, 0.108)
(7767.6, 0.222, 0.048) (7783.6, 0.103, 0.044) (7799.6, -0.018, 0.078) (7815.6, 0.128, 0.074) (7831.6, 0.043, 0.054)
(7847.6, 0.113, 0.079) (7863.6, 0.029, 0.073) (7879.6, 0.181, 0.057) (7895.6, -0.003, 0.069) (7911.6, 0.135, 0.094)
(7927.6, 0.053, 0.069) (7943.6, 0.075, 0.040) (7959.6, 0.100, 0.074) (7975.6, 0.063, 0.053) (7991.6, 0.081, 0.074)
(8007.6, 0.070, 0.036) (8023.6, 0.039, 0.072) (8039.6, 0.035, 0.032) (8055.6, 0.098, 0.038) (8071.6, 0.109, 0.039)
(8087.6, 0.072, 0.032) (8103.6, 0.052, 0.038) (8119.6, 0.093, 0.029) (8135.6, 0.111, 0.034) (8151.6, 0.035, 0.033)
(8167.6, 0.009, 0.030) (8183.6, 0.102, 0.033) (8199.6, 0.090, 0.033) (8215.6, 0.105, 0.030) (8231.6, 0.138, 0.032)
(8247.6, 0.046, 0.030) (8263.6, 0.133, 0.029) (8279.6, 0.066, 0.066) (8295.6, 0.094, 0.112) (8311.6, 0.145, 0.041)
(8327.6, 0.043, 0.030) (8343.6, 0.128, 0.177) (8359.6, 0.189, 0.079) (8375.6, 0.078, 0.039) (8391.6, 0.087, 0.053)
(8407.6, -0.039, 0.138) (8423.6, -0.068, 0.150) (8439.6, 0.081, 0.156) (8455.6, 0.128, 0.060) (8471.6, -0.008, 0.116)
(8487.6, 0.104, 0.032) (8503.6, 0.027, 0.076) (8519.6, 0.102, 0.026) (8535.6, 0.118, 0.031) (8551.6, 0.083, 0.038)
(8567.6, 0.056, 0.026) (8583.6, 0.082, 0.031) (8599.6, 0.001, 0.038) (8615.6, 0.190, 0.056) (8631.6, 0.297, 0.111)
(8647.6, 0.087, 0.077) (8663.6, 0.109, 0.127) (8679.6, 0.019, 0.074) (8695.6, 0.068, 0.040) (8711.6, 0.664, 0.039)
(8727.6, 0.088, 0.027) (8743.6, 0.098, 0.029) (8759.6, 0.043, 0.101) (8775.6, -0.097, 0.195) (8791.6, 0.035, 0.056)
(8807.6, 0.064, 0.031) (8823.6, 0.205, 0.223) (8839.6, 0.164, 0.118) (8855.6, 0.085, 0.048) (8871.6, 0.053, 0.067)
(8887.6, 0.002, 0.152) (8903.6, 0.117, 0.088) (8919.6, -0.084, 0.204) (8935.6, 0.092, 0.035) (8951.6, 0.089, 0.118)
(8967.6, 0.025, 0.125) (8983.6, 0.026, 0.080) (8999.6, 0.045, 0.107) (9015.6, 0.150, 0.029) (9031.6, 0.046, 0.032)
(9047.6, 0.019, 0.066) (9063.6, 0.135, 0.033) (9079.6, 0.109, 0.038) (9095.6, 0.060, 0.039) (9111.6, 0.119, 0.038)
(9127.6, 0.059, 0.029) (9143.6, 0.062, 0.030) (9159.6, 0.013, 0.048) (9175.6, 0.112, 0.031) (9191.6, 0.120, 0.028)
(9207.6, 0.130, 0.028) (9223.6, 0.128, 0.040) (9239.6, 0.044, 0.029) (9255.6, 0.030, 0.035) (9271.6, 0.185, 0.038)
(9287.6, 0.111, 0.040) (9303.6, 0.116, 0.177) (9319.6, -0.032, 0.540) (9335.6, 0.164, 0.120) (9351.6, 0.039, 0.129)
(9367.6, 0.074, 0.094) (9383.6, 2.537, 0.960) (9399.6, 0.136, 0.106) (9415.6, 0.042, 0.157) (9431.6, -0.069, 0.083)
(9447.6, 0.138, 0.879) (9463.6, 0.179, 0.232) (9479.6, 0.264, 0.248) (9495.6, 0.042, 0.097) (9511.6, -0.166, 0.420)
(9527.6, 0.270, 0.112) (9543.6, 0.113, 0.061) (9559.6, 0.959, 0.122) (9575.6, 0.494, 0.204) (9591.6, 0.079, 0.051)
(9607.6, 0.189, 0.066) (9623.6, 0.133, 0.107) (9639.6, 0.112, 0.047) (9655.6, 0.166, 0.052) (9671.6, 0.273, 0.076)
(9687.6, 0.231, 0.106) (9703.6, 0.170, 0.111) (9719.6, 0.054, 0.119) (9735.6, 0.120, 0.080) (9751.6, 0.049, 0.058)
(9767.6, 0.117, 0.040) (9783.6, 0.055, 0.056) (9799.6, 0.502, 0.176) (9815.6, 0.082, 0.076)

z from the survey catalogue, 0.740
